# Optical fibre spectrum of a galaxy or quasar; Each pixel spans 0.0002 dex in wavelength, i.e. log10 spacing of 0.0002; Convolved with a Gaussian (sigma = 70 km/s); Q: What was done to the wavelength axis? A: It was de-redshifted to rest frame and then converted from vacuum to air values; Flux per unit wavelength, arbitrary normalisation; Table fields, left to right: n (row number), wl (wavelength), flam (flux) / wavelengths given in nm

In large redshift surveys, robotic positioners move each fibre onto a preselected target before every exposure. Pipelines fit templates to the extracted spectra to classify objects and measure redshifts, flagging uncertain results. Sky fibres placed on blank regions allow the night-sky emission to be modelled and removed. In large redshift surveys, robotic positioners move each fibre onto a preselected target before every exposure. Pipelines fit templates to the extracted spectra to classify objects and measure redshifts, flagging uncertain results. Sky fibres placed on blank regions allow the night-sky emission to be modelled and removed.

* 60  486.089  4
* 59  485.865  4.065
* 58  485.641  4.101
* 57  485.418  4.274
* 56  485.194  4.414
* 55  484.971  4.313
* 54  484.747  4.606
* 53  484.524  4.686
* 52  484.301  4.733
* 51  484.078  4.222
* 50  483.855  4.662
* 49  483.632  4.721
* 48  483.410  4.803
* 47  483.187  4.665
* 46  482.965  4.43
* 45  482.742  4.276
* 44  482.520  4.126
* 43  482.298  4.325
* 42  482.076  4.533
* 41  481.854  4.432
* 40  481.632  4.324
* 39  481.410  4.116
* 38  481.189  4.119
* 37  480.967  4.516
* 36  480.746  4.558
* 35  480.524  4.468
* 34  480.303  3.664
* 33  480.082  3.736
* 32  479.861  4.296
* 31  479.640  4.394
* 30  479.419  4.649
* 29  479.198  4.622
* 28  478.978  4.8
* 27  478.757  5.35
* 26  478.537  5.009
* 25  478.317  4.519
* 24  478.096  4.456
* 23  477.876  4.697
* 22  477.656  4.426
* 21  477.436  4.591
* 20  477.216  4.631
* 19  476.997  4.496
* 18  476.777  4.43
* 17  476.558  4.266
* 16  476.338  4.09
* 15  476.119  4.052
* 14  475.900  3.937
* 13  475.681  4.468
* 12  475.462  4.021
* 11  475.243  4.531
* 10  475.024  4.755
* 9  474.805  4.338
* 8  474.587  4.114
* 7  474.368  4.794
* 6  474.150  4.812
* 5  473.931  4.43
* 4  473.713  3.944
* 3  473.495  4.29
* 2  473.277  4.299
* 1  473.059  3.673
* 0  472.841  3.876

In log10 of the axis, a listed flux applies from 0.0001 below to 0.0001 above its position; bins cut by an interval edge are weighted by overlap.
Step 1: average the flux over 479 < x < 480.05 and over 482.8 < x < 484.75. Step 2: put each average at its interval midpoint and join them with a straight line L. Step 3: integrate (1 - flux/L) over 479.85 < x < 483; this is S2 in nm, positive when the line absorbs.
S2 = 0.19 nm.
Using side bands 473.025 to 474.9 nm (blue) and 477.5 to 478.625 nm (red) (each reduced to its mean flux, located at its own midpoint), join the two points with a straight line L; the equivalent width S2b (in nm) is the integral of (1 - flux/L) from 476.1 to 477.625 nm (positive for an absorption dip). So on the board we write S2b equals 0.048 nm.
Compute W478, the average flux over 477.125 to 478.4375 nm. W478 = 4.55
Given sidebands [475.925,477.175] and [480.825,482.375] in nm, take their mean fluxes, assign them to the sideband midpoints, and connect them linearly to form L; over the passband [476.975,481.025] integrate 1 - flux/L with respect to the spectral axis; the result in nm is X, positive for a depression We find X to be -0.20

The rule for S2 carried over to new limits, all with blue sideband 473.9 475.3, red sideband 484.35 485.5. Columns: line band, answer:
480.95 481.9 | 0.05 nm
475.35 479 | 0.04 nm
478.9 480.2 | 0.03 nm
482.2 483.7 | 0.01 nm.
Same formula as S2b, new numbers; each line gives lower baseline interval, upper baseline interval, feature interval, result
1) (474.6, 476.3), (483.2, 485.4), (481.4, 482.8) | 0.05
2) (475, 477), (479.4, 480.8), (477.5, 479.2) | -0.20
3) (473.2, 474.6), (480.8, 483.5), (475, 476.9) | 0.06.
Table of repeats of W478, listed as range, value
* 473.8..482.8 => 4.42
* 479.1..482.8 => 4.3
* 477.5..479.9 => 4.66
